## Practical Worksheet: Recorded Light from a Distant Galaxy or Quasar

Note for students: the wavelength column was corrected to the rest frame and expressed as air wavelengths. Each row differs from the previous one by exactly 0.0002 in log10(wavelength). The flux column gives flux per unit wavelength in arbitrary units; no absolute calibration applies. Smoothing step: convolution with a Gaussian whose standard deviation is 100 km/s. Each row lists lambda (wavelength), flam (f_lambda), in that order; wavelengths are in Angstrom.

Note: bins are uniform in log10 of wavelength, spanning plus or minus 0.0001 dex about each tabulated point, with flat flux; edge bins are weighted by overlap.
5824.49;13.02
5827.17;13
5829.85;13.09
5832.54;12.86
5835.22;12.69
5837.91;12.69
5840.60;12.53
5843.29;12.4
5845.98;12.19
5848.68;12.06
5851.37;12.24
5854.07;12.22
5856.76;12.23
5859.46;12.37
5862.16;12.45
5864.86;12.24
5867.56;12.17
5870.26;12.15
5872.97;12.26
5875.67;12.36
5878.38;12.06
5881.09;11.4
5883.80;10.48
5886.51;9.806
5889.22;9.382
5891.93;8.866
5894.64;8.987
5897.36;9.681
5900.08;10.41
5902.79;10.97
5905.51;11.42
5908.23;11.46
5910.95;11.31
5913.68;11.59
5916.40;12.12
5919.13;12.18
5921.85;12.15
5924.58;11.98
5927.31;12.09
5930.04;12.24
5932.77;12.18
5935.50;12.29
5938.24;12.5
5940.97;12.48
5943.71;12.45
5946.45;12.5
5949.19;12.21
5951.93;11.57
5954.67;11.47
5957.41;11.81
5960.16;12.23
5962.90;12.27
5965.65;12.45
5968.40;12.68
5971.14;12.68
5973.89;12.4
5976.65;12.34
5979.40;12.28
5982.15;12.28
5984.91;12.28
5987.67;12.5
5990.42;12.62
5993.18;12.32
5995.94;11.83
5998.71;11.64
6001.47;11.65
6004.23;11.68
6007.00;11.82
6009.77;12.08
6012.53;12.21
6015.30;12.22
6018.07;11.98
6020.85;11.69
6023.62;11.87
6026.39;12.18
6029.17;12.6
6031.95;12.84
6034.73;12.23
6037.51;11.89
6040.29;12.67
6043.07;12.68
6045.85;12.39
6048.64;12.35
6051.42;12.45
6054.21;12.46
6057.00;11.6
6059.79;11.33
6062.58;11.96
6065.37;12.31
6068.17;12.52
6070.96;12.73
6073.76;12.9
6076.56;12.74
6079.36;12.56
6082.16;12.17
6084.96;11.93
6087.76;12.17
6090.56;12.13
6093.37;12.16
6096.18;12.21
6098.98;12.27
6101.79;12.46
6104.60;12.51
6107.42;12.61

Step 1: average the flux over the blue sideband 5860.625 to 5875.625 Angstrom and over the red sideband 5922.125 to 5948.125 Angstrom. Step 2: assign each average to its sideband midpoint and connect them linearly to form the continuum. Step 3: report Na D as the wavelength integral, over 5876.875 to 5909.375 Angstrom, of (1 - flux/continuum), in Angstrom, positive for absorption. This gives 4.9 Angstrom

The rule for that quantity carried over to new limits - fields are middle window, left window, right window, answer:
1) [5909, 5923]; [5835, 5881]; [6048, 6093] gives 0.48 Angstrom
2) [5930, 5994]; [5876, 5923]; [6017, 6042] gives -4.32 Angstrom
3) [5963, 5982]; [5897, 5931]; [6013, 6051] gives -0.85 Angstrom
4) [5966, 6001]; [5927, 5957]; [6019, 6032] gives -0.41 Angstrom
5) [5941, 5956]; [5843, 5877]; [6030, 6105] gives 0.24 Angstrom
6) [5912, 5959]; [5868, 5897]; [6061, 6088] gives -3.67 Angstrom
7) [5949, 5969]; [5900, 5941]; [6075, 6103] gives -0.16 Angstrom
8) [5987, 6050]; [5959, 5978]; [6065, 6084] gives 1.65 Angstrom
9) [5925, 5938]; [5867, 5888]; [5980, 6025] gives -0.49 Angstrom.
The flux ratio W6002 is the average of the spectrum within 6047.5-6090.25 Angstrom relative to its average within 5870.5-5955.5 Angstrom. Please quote 1.07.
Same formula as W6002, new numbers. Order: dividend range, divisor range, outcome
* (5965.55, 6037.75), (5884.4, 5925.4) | 1.13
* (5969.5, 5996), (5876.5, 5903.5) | 1.21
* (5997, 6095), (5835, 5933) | 1.05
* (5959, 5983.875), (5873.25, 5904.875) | 1.18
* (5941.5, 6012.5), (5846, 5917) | 1.07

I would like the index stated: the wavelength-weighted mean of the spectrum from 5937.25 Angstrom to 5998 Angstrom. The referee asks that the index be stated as 12.3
